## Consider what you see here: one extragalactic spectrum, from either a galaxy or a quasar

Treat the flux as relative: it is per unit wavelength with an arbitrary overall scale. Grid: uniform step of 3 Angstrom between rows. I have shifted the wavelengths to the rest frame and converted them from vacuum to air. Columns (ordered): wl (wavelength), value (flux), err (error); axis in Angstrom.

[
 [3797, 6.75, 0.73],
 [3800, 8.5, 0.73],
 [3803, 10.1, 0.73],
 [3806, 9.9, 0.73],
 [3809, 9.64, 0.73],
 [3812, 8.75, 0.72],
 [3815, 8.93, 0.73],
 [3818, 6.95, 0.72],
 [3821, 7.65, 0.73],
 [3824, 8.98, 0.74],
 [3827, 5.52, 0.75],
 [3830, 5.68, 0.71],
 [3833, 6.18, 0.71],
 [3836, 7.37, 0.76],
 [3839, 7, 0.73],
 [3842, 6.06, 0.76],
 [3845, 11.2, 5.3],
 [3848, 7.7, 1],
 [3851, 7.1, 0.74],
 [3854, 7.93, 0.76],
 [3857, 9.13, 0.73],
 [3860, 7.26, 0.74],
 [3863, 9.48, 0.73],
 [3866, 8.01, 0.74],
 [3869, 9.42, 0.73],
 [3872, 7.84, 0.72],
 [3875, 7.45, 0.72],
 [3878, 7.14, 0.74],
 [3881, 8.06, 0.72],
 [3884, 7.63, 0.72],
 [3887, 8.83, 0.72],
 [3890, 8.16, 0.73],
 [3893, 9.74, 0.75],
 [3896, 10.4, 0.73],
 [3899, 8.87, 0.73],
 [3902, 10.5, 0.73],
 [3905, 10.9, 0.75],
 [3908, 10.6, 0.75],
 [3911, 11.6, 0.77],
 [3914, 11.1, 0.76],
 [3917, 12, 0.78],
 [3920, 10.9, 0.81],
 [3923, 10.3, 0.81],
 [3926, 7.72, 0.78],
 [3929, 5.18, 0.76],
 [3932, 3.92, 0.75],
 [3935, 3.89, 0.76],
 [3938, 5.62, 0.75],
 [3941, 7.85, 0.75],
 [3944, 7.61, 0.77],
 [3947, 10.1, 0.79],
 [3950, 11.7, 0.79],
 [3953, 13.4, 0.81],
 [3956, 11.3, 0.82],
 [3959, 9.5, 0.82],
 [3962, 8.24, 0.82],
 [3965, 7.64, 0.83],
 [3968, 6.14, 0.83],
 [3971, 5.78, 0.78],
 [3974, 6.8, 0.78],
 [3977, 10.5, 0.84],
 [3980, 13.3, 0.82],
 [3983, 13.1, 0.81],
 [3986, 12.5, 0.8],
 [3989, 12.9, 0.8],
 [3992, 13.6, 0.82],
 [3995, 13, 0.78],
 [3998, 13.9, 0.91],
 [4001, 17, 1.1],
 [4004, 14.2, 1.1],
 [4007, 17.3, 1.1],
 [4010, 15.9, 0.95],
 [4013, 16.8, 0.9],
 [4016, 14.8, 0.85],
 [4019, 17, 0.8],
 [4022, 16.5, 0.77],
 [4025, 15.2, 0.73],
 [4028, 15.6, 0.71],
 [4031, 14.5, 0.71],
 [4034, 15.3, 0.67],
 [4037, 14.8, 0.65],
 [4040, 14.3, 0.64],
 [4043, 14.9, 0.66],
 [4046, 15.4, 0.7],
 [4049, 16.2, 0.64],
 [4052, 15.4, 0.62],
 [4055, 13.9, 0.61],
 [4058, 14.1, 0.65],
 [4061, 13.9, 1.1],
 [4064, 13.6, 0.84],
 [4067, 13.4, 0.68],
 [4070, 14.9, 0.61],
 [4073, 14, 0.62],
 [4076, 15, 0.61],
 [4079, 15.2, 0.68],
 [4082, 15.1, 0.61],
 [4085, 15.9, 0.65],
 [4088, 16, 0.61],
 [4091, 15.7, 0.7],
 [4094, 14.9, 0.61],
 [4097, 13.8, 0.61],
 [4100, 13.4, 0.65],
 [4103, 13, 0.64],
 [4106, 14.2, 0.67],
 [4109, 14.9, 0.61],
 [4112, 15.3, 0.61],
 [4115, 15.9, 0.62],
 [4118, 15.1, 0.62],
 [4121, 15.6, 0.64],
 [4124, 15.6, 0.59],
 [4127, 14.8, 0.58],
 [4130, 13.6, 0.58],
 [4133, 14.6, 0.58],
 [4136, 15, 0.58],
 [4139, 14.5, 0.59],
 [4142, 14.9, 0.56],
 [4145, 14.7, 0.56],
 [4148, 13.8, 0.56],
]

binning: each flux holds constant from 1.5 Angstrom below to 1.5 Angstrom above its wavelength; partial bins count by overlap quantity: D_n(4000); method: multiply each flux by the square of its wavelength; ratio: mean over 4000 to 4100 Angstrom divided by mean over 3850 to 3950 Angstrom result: 1.9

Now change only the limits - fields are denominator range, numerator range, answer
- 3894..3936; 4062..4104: 1.72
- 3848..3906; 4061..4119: 1.90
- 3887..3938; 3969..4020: 1.55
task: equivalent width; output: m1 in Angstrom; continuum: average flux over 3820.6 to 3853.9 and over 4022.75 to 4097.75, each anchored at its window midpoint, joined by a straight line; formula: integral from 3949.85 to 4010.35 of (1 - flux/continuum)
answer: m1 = 2.6 Angstrom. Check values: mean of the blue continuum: 7.33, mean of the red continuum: 14.9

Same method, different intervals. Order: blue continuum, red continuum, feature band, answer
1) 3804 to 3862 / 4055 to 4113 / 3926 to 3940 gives 7.2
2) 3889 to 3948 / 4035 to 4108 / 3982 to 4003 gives -3.8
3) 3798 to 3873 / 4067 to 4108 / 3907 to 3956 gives 7.1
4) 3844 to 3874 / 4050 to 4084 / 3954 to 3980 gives 6.6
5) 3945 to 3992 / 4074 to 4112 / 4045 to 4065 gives -1.9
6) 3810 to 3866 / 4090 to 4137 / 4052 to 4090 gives -2.8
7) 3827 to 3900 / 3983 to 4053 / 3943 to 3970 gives 6.0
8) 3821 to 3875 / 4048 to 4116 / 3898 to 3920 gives -3.0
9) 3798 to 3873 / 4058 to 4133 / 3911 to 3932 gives 1.9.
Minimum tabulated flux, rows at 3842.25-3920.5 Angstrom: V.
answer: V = 7.1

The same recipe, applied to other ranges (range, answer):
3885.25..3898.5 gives 8.16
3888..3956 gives 3.89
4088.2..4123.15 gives 13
